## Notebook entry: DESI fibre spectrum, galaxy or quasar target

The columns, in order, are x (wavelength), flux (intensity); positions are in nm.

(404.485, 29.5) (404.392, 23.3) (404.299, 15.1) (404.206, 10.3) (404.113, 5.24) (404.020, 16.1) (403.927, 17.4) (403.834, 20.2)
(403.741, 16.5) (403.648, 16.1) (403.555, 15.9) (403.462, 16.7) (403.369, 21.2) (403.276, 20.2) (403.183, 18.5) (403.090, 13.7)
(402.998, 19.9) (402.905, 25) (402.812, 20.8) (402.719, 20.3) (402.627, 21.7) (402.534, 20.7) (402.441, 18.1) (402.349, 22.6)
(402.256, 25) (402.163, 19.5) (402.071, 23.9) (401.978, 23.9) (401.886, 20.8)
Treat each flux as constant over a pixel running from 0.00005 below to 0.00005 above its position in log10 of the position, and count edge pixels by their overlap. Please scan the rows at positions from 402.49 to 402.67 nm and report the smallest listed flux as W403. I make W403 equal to 20.7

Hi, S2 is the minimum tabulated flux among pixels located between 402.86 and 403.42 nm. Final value 13.7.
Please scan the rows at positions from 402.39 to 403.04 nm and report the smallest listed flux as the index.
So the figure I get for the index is 18.1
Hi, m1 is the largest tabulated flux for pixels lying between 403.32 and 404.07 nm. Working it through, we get 21.2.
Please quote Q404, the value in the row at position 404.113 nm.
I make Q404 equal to 5.24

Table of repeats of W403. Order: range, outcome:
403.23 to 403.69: 15.9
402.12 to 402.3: 19.5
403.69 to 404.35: 5.24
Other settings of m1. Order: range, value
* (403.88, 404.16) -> 17.4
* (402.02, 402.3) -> 25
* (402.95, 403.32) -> 20.2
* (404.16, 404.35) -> 15.1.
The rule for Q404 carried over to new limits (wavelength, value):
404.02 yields 16.1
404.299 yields 15.1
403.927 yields 17.4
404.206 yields 10.3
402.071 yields 23.9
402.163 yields 19.5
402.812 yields 20.8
